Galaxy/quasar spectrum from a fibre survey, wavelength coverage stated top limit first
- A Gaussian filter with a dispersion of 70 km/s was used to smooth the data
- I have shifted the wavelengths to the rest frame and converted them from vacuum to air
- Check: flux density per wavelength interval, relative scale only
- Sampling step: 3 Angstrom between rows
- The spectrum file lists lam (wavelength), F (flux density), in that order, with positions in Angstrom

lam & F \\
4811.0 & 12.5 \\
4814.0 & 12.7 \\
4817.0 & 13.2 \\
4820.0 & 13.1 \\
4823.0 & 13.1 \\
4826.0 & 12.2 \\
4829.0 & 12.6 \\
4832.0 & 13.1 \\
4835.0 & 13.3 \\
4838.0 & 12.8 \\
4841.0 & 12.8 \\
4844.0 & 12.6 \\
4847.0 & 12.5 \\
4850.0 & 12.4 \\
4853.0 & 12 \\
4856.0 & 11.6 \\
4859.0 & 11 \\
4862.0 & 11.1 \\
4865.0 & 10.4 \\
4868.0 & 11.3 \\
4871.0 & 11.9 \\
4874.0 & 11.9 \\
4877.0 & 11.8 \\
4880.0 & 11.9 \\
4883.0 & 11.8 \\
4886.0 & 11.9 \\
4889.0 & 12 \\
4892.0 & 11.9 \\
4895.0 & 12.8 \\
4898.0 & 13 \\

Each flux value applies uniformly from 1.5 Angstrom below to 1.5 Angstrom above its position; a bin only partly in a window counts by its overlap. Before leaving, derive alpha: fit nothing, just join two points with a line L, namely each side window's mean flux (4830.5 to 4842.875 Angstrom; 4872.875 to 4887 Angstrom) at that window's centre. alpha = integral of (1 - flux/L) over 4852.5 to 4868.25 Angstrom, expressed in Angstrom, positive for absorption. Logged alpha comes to 1.52 Angstrom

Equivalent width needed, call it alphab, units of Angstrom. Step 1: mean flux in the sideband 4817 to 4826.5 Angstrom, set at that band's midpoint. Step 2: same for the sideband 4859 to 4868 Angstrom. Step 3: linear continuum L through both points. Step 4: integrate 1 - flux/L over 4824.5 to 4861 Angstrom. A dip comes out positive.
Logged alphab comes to -1.5 Angstrom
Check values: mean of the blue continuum 12.9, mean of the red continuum 10.9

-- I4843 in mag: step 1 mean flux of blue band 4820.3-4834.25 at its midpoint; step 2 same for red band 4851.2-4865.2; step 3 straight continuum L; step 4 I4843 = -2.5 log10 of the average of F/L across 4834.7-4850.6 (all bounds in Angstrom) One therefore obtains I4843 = -0.06 mag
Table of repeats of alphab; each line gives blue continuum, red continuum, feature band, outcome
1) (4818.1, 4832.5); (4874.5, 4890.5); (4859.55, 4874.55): 1.1 Angstrom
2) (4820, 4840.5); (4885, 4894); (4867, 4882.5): 0.5 Angstrom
